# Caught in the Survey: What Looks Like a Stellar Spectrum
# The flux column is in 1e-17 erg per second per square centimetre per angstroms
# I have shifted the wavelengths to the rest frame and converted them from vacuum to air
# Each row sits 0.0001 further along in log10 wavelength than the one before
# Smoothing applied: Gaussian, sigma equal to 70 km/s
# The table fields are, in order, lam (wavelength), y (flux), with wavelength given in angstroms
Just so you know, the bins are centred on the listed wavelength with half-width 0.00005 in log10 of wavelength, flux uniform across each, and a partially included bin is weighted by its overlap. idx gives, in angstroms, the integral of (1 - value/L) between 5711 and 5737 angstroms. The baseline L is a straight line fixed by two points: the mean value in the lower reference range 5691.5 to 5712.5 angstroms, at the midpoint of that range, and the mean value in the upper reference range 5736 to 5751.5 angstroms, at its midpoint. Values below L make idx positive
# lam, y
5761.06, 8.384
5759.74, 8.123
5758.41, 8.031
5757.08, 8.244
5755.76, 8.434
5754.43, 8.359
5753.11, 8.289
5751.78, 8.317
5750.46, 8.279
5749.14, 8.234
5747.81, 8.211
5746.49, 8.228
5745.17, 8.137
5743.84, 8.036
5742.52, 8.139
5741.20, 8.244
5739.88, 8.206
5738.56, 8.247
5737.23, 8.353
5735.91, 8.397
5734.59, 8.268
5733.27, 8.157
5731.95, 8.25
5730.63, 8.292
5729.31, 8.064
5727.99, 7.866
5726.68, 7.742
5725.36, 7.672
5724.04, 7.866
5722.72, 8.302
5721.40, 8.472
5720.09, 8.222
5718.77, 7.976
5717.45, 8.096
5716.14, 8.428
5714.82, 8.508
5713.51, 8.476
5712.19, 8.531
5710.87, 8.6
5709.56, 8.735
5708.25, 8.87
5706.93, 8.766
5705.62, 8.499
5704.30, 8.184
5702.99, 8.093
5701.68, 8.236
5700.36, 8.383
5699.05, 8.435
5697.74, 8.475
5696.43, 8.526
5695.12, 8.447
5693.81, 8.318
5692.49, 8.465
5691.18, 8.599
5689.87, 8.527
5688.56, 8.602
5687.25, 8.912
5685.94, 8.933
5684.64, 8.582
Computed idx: 0.4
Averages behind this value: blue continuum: 8.47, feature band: 8.2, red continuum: 8.22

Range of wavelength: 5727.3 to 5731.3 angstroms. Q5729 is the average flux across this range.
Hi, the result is 8.09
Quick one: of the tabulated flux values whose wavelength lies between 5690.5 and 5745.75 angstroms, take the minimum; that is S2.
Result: 7.672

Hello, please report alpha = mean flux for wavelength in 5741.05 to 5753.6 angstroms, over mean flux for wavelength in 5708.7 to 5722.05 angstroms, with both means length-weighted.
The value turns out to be 1.0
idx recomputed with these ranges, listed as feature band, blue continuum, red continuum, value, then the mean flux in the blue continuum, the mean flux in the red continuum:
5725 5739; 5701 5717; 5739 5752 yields 0.3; 8.49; 8.21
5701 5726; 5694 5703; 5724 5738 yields -0.3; 8.39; 8.09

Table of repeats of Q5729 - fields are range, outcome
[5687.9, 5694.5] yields 8.49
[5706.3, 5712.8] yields 8.7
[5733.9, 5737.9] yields 8.32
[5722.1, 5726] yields 7.94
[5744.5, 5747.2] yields 8.18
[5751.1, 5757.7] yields 8.33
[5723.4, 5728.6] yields 7.79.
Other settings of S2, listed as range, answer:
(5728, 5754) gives 8.036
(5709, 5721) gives 7.976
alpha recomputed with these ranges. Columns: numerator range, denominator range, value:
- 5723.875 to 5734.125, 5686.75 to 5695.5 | 0.94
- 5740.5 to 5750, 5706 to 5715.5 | 0.95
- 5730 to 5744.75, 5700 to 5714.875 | 0.97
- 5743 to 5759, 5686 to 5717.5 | 0.97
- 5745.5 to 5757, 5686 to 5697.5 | 0.97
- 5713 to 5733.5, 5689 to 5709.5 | 0.96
